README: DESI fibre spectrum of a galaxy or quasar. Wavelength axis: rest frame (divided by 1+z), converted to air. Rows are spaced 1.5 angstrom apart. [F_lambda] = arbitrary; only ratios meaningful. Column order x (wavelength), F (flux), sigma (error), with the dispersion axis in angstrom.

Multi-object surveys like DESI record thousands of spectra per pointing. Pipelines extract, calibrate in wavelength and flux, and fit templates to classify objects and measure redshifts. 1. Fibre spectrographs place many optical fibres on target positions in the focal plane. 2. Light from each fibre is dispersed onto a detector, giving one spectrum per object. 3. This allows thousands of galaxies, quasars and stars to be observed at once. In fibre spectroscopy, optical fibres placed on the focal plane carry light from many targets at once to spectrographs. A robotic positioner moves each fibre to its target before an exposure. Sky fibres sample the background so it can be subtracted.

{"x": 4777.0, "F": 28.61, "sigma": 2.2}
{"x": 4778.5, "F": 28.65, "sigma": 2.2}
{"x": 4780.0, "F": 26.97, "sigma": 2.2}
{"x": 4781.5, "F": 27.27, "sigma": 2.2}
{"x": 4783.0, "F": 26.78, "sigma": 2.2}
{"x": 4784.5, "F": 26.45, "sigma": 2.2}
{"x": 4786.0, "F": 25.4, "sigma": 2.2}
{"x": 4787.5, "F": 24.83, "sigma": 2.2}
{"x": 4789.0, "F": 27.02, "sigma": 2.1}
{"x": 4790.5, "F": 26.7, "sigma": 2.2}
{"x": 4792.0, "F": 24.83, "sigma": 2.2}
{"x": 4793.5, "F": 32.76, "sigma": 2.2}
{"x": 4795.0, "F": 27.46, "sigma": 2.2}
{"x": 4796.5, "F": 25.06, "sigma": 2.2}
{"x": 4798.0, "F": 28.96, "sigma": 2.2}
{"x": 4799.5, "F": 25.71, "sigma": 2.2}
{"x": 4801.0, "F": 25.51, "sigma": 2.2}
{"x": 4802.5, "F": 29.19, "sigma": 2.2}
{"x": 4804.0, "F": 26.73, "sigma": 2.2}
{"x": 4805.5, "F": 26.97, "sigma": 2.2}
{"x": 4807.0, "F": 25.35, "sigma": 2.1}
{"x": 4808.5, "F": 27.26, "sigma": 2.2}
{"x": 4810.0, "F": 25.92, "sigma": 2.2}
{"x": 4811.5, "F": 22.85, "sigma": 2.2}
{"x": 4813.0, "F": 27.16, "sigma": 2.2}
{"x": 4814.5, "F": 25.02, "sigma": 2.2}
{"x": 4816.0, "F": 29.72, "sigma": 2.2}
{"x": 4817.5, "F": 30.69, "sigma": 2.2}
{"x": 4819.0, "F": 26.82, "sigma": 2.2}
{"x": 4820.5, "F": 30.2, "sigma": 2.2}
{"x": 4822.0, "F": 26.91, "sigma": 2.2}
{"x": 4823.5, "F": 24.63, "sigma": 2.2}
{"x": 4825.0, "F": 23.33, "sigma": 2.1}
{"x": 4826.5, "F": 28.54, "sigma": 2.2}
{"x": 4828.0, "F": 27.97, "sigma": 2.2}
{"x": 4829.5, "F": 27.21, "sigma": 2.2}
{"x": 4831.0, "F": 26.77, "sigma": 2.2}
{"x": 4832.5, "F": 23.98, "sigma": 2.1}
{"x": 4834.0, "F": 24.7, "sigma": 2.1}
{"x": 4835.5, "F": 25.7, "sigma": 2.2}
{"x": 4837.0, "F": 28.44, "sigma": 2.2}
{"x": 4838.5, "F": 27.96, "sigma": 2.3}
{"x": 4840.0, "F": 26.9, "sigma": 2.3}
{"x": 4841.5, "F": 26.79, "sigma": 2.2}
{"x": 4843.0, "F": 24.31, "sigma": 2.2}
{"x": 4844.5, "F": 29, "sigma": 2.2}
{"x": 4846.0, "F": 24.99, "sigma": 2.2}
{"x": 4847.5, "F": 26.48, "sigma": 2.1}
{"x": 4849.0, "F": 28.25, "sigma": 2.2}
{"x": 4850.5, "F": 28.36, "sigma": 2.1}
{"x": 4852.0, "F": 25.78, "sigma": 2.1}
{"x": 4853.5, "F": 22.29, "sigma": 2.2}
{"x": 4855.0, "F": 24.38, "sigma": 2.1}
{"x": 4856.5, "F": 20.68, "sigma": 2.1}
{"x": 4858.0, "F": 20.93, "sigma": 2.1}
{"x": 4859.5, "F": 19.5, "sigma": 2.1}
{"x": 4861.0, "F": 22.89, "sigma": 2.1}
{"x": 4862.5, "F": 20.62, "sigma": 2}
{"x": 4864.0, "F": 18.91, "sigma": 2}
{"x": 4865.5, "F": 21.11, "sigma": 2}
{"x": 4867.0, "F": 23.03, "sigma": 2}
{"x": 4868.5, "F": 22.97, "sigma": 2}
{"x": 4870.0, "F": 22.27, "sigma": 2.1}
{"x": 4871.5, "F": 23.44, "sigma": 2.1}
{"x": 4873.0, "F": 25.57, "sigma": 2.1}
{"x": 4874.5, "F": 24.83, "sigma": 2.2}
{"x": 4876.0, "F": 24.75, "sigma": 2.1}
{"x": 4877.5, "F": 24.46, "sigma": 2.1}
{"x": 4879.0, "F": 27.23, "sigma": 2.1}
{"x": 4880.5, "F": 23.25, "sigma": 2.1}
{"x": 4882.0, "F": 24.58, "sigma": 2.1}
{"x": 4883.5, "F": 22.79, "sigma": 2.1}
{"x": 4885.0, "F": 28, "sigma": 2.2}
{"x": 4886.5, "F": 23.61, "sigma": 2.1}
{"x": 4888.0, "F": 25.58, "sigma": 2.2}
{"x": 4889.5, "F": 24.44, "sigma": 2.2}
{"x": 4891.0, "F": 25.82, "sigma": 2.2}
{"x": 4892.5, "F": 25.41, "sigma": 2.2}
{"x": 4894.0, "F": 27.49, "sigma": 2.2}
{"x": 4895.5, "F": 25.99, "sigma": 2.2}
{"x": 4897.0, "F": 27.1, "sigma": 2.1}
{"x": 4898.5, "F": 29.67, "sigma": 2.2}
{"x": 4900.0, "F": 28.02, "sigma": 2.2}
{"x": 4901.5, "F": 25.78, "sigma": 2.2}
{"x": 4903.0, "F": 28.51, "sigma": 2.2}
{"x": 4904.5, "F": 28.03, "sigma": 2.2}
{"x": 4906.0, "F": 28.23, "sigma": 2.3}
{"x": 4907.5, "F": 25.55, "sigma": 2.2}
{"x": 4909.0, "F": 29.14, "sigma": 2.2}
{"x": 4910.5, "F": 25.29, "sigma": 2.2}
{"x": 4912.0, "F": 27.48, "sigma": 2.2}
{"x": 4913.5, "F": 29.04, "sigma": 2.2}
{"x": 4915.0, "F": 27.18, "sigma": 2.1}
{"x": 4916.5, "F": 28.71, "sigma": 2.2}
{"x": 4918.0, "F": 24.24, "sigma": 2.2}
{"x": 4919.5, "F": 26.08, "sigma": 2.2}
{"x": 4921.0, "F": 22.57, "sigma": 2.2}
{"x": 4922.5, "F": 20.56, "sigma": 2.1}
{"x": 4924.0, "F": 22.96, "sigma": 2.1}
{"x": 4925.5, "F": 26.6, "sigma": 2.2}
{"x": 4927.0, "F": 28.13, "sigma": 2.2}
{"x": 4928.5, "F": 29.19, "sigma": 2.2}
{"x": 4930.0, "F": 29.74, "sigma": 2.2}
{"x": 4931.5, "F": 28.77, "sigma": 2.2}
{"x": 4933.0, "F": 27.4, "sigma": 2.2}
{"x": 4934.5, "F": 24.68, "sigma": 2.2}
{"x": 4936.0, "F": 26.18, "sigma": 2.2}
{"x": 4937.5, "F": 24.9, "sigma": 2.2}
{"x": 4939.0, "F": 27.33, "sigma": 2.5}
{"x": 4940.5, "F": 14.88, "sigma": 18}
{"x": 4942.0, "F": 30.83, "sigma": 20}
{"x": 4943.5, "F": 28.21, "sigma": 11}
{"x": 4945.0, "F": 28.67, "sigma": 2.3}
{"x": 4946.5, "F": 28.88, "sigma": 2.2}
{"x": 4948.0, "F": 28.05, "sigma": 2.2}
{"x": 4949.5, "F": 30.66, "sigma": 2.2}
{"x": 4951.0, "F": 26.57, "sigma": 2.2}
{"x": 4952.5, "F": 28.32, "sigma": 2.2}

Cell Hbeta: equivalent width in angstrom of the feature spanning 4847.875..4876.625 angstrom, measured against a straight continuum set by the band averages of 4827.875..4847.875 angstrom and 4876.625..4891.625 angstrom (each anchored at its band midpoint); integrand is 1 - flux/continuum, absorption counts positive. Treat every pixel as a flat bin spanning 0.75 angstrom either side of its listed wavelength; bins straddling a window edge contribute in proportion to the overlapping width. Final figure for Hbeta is 2.8 angstrom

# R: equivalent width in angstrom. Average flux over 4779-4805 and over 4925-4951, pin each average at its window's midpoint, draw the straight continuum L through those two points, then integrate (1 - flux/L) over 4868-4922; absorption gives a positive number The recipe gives 2.46 angstrom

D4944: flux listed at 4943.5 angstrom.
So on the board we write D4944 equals 28.21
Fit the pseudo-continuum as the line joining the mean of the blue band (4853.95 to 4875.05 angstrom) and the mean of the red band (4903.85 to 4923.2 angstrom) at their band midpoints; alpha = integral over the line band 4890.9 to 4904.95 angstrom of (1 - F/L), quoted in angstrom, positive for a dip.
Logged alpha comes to -1.2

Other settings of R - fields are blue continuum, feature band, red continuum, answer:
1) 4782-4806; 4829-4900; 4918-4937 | 4.1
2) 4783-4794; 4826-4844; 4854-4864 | -2.7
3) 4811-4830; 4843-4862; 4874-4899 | 1.4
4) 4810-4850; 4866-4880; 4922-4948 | 1.3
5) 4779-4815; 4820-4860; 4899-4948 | 1.3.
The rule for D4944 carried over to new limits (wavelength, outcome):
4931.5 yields 28.77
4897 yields 27.1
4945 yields 28.67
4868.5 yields 22.97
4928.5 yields 29.19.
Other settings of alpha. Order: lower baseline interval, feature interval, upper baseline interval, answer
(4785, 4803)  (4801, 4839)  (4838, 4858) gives -0.67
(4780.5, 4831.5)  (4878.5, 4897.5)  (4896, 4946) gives 0.91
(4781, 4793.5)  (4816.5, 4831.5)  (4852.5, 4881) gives -1.53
